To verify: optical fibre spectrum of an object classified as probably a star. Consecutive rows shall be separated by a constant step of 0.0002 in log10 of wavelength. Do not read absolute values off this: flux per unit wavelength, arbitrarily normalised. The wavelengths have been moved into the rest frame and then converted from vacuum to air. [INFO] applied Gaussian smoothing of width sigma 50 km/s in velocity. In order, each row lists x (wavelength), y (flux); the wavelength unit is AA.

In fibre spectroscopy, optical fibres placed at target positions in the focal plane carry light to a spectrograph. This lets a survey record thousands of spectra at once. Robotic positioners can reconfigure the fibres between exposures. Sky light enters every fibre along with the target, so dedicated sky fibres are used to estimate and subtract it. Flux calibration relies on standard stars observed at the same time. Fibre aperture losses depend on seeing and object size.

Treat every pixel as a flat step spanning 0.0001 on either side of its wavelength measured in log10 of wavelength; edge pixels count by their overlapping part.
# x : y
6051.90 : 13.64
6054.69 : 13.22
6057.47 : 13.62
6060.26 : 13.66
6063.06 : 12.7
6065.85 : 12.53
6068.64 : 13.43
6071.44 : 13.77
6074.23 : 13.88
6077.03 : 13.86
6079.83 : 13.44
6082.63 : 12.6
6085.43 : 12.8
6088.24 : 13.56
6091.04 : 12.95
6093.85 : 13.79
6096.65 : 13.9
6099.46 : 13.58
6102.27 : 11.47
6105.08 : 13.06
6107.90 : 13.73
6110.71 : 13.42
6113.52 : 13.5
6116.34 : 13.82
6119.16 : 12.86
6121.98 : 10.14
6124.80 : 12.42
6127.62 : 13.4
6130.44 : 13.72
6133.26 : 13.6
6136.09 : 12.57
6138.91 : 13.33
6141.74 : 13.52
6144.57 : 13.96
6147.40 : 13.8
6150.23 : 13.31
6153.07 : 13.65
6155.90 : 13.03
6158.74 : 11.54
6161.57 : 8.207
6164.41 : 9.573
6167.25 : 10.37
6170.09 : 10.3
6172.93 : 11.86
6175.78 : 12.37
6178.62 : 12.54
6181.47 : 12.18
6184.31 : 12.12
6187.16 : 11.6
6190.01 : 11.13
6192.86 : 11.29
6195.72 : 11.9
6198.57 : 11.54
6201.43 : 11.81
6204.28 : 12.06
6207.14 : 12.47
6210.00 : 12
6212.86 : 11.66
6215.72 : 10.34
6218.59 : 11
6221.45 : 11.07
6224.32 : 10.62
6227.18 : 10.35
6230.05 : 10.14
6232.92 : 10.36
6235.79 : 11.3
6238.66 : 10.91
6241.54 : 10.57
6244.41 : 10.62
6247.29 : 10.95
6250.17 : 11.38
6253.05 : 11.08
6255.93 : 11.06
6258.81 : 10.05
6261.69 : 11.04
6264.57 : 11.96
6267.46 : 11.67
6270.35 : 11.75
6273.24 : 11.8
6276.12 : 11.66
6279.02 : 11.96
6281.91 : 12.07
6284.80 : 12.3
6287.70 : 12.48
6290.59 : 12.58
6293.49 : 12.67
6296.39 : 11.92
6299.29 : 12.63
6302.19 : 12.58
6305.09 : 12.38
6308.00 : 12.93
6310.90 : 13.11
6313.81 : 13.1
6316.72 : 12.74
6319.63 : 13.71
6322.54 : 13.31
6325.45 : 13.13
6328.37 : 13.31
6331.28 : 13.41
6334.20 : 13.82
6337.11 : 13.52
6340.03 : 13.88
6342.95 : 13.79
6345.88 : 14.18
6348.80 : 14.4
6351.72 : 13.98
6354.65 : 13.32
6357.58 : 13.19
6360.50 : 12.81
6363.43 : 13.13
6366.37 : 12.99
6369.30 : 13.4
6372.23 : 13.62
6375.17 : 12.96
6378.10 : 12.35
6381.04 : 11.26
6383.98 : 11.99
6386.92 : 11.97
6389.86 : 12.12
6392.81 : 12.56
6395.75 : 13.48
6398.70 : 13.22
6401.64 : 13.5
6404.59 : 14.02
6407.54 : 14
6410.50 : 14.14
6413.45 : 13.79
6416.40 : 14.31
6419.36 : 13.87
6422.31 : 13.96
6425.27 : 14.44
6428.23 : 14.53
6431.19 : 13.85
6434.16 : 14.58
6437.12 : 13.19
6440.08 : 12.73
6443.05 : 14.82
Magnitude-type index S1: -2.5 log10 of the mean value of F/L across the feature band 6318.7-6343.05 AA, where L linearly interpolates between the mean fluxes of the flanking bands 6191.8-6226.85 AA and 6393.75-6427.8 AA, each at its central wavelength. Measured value -0.050 mag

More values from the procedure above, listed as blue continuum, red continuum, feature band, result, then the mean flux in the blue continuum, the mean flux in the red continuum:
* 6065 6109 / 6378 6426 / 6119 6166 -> 0.066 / 13.3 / 13.2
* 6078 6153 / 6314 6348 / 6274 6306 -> 0.099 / 13.2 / 13.5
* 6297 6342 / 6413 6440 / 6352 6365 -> 0.023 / 13.2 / 14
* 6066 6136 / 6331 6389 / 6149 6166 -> 0.146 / 13.2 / 13.2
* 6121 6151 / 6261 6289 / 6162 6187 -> 0.133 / 13.1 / 11.9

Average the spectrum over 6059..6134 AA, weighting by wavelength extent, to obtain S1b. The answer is 13.2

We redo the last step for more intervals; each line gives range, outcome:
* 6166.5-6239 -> 11.4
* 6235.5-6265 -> 10.9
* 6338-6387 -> 13.2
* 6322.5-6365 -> 13.6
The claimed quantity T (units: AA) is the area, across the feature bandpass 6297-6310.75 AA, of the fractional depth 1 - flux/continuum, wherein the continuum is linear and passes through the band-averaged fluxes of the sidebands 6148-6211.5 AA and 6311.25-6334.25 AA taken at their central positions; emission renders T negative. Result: 0.46 AA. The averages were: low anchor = 11.7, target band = 12.6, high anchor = 13.3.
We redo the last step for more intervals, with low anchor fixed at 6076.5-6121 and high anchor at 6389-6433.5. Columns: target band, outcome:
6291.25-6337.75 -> 2.02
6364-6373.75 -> 0.26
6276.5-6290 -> 1.35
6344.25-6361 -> -0.05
